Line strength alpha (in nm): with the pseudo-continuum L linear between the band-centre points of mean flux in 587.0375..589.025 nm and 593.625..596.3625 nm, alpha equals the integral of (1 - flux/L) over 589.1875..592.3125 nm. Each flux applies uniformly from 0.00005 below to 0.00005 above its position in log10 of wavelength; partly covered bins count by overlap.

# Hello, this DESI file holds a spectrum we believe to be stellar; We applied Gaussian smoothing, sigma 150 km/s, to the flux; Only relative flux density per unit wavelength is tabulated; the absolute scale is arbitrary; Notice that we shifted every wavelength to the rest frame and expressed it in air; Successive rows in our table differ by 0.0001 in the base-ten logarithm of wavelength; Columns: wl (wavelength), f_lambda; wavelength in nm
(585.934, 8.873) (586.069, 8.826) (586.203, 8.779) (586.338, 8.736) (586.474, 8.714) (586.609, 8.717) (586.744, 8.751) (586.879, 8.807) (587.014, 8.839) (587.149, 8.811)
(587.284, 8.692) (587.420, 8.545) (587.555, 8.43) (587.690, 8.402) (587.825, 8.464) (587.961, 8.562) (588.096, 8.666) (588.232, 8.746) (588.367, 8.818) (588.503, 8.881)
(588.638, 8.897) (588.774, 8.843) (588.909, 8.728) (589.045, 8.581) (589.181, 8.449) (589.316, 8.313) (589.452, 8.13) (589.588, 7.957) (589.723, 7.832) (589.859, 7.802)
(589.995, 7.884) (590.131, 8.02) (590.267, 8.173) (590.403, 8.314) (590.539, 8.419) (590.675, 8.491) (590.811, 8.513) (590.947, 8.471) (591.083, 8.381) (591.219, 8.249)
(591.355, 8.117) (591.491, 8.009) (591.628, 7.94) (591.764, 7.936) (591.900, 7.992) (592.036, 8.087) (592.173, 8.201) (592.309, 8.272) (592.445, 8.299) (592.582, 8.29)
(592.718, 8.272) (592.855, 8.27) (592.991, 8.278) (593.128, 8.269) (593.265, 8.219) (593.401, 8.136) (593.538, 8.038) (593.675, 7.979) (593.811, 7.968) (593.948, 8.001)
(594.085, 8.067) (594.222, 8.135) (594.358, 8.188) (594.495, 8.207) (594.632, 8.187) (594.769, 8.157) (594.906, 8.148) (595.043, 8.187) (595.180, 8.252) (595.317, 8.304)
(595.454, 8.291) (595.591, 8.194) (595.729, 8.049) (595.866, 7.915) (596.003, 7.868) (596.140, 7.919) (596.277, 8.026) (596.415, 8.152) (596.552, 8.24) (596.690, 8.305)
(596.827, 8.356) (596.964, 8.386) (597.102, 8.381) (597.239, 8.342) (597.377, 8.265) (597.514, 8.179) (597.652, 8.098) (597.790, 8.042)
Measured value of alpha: 0.11 nm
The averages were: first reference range 8.68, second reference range 8.1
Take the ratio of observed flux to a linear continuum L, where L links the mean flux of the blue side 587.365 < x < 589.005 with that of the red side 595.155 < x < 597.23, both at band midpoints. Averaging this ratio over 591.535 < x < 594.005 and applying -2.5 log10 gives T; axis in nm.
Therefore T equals 0.03 mag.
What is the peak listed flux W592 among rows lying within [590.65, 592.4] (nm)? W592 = 8.513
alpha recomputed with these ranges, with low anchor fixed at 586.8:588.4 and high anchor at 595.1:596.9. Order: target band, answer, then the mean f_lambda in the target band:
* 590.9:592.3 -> 0.05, 8.14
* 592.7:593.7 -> 0.02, 8.18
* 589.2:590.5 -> 0.07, 8.07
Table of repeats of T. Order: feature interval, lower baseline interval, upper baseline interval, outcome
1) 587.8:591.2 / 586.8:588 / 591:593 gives 0.00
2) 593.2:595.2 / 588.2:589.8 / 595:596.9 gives 0.02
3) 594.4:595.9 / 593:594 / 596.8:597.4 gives 0.01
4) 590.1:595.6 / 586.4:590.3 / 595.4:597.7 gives 0.02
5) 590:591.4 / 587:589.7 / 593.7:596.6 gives 0.01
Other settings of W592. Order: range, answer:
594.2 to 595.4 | 8.304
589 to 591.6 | 8.581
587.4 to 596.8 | 8.897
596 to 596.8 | 8.305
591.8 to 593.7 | 8.299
